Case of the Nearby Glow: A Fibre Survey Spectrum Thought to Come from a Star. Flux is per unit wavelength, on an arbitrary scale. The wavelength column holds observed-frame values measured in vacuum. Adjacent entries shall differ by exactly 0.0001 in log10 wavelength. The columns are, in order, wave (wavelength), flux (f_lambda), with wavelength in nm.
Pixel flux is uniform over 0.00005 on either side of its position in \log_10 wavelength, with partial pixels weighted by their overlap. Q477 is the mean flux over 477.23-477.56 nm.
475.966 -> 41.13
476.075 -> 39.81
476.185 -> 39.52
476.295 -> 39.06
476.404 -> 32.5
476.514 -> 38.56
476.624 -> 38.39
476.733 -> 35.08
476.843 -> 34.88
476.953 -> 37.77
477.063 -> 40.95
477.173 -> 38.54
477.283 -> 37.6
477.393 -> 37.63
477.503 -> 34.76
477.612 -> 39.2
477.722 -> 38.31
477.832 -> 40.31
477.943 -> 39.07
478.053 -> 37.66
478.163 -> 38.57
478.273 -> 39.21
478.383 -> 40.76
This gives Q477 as 36.8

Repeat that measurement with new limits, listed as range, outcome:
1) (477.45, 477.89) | 38.2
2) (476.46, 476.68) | 38.5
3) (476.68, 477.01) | 35.9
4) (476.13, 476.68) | 37.6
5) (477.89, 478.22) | 38.5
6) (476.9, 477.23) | 39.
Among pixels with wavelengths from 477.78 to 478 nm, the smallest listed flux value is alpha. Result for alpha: 39.07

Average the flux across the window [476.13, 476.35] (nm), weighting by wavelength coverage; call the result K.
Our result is 39.3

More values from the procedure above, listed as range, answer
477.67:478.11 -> 38.8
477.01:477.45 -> 38.6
